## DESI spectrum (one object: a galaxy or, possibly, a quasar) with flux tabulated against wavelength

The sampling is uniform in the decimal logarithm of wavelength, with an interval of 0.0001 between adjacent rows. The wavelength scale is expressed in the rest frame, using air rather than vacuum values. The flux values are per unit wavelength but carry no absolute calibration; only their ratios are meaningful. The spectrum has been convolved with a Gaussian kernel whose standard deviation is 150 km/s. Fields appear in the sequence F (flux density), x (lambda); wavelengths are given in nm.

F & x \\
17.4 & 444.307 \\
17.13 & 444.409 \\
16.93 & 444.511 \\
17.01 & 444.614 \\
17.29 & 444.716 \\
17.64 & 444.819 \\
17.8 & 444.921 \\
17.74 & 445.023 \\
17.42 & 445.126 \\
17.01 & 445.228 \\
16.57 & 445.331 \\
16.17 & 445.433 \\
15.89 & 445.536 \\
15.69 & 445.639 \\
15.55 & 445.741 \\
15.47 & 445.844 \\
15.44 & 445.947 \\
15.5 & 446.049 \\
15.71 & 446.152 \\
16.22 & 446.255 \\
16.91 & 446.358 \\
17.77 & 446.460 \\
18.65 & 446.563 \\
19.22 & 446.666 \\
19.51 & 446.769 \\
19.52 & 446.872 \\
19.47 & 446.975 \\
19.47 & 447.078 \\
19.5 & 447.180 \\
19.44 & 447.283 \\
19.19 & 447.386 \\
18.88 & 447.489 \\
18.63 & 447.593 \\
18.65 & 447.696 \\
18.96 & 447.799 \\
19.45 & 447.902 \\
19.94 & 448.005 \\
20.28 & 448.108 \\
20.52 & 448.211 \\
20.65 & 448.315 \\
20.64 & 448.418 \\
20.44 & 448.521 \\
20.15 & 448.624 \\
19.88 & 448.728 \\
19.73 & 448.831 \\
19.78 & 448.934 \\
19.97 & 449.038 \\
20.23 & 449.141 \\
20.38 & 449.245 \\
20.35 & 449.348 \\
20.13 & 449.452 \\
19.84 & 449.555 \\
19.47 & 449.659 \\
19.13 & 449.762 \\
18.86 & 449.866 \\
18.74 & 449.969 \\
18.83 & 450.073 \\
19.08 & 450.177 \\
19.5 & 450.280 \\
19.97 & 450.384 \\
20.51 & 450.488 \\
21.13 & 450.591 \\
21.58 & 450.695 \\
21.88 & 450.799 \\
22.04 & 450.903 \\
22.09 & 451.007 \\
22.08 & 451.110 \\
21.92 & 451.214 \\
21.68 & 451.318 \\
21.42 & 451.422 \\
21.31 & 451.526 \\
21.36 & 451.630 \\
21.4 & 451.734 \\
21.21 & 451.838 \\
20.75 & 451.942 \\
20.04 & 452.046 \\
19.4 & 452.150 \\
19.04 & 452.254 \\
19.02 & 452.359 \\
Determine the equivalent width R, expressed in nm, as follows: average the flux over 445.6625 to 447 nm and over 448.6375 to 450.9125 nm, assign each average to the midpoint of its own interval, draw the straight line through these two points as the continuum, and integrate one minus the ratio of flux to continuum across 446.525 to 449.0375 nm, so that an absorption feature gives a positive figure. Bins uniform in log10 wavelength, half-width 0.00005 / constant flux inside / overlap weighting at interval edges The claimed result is -0.17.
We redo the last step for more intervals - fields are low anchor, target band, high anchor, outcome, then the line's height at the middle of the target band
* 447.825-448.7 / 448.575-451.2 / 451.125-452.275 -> 0.042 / 20.6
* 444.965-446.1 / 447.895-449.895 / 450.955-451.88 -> -0.075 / 19.3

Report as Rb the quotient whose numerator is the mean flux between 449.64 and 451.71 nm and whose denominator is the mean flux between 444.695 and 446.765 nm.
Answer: 1.2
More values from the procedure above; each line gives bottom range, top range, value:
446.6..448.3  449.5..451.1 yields 1.04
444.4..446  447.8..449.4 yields 1.21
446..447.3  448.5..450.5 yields 1.08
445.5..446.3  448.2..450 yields 1.27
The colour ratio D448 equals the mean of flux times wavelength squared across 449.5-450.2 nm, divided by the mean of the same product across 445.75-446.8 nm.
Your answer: 1.1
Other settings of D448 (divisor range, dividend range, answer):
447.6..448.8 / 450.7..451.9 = 1.10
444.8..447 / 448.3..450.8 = 1.19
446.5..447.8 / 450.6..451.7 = 1.15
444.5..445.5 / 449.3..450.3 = 1.16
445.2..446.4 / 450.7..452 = 1.39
